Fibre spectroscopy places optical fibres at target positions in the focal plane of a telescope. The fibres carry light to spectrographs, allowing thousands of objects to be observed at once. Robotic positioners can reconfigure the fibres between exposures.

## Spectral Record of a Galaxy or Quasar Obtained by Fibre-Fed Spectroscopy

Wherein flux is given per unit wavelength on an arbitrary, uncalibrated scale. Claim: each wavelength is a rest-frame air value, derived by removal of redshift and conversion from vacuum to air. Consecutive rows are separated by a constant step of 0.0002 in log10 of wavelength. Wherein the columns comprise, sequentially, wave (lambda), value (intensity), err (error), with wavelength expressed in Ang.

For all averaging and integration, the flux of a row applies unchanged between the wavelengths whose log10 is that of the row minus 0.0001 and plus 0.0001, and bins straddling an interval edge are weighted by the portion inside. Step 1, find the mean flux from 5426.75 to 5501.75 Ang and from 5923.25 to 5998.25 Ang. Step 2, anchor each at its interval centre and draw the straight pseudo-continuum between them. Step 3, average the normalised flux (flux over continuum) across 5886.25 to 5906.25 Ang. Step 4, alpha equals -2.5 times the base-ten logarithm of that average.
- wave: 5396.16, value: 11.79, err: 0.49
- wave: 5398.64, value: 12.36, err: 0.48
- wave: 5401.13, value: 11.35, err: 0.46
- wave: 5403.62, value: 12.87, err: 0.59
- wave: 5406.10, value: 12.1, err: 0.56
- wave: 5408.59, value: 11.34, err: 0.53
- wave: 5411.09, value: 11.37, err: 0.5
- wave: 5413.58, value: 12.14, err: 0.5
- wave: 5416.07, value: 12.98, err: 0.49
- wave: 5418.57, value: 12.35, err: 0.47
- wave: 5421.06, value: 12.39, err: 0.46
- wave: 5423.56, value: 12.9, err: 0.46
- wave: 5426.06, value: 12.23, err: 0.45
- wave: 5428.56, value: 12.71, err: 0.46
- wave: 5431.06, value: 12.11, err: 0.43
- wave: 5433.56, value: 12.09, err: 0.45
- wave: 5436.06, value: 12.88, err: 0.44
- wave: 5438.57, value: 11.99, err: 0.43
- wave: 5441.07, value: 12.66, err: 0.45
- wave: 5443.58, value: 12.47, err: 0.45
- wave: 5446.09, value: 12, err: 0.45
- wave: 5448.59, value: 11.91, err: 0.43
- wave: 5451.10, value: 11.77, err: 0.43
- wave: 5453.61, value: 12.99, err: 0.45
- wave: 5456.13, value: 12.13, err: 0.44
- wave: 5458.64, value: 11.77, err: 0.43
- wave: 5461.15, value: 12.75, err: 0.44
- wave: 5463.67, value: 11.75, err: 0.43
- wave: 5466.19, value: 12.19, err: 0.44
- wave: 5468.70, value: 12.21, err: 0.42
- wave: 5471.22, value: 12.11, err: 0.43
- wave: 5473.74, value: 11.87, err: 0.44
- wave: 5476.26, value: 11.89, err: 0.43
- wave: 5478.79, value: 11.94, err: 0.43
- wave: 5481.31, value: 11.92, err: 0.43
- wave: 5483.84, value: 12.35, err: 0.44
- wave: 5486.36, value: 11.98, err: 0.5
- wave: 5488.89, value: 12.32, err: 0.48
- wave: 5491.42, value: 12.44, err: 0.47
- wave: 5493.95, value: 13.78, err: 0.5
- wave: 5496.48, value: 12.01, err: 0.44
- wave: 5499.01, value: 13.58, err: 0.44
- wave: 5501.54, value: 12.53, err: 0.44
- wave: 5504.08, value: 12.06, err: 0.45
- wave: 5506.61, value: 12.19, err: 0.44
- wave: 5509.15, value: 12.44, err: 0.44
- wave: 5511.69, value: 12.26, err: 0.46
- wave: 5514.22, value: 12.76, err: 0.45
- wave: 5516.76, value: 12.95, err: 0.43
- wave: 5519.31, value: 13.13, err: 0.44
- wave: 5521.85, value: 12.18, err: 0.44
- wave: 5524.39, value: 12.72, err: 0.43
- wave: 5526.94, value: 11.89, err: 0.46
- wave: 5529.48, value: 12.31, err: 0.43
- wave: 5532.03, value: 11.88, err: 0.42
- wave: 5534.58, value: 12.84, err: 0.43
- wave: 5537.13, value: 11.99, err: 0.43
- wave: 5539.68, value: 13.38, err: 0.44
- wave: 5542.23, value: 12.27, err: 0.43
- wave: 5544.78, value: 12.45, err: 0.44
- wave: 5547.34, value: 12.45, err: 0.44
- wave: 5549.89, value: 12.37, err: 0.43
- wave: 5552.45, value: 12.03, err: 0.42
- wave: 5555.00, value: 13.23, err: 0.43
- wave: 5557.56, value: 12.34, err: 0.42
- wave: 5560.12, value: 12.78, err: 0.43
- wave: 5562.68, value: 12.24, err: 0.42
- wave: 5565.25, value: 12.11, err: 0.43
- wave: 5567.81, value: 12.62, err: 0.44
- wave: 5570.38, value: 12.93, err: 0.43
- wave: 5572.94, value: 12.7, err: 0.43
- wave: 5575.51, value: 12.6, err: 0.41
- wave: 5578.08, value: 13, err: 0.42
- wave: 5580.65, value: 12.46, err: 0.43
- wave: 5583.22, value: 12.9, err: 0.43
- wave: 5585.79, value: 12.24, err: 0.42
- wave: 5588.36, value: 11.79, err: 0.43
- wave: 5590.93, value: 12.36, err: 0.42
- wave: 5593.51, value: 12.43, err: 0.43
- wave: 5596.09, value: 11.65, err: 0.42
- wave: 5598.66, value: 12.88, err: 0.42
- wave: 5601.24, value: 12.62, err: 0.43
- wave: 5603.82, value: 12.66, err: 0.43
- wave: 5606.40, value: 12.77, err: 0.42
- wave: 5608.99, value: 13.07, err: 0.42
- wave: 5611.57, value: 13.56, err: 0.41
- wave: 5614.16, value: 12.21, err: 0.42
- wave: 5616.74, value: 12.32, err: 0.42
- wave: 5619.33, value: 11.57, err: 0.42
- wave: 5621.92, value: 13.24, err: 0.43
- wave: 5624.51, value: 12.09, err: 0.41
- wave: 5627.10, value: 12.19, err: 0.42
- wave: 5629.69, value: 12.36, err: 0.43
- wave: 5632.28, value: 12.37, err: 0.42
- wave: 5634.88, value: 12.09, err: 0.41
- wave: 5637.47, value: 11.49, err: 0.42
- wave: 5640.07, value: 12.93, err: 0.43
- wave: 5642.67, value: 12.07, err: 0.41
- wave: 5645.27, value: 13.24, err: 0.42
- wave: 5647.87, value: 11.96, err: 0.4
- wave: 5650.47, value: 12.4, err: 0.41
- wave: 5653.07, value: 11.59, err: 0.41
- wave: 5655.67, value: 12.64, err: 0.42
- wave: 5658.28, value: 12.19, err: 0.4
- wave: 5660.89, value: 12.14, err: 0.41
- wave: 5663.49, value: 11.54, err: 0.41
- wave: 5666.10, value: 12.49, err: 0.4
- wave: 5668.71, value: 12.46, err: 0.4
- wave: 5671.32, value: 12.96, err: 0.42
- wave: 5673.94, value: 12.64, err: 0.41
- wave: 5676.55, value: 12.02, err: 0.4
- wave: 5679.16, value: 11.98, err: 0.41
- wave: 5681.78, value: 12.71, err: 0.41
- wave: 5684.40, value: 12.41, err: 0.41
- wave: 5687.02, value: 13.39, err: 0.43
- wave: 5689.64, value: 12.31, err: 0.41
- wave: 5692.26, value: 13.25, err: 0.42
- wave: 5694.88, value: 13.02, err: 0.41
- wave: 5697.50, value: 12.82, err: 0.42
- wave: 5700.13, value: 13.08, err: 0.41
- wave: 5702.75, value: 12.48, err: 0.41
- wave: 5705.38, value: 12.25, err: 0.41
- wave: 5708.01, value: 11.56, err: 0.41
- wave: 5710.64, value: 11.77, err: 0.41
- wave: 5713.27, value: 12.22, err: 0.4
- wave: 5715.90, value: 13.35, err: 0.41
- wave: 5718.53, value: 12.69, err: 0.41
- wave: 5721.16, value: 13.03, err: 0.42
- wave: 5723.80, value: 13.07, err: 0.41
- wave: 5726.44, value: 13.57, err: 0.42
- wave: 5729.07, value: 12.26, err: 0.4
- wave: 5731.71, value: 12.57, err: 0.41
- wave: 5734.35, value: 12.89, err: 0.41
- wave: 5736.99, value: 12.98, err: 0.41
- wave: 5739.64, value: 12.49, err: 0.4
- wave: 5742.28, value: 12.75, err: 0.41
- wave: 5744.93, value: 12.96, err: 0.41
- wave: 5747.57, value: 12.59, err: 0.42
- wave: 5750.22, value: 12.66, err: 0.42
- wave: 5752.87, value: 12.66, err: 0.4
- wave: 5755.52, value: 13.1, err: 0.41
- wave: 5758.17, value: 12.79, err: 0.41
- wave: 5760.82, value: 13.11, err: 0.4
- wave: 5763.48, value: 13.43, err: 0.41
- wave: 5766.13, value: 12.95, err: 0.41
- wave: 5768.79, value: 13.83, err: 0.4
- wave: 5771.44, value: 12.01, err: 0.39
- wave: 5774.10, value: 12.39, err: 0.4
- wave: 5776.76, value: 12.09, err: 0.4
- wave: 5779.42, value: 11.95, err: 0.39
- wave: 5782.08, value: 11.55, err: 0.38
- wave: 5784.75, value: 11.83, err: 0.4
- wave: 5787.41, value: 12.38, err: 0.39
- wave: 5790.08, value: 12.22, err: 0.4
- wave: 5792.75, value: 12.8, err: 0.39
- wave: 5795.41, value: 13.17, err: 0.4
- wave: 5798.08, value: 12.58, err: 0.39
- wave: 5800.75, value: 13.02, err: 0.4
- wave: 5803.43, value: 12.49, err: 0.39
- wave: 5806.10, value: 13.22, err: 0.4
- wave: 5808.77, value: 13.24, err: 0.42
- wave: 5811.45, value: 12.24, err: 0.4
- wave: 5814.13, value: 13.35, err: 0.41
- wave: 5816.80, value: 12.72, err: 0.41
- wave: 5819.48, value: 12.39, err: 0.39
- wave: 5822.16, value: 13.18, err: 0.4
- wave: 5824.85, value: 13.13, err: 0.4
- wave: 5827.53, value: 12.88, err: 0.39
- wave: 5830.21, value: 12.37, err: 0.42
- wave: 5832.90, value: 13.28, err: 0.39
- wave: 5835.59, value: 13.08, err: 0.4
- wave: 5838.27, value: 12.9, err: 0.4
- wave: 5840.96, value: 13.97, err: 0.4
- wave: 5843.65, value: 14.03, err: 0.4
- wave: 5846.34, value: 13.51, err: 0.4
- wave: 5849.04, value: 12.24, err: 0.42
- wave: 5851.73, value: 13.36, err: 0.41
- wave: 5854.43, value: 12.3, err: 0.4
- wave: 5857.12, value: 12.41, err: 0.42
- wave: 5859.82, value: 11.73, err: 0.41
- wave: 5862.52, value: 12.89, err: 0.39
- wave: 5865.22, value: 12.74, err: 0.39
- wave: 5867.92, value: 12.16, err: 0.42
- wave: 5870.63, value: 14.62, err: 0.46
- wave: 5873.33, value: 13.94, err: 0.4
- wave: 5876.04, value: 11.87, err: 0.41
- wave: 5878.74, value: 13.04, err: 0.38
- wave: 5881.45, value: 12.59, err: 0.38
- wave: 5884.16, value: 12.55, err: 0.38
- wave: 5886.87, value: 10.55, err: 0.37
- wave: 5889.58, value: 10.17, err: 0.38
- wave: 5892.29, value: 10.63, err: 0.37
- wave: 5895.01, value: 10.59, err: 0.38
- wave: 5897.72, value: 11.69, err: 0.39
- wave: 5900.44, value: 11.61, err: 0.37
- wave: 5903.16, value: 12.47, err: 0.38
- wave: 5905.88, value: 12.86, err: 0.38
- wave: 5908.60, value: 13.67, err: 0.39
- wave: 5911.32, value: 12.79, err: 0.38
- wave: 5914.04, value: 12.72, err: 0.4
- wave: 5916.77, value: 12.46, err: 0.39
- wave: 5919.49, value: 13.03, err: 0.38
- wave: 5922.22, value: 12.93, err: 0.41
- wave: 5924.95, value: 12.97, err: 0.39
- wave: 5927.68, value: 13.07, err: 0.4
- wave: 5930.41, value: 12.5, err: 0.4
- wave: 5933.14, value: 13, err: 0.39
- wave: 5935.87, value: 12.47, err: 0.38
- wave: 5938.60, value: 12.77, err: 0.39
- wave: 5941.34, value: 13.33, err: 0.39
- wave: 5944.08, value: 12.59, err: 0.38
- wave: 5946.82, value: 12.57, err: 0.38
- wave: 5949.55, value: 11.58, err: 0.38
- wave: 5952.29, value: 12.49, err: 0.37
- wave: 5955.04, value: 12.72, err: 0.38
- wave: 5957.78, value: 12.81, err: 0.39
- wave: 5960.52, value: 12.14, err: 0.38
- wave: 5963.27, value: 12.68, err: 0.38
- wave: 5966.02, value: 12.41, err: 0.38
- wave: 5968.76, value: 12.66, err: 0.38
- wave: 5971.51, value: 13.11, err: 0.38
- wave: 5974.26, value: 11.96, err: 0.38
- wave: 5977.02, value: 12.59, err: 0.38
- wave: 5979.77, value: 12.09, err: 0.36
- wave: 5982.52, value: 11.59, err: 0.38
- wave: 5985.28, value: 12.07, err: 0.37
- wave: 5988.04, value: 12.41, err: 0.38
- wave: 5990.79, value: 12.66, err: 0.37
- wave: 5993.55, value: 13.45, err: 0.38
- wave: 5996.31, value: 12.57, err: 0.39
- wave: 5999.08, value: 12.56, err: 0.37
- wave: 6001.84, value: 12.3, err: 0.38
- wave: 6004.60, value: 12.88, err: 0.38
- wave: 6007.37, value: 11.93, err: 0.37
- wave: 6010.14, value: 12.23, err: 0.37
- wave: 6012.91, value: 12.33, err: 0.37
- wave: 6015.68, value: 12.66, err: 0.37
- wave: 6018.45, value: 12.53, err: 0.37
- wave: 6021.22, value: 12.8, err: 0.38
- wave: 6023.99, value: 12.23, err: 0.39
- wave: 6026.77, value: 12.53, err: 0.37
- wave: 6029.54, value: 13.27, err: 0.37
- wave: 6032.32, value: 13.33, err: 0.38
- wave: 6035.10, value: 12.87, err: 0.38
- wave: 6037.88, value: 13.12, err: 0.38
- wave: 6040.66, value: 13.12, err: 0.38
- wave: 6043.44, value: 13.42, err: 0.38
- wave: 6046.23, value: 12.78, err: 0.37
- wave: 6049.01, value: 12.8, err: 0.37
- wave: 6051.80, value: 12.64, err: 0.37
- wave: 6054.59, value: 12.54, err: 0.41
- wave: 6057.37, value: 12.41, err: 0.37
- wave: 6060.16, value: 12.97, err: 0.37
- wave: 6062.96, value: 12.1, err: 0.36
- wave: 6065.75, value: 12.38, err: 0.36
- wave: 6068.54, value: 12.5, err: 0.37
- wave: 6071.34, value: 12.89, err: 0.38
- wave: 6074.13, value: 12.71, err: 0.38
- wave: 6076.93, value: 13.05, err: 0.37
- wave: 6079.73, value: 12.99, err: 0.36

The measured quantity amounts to 0.11 mag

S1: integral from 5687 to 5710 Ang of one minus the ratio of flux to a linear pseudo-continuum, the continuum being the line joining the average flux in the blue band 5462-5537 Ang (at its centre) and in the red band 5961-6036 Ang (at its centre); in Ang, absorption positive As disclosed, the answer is -0.3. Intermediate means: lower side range 12.4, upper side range 12.5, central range 12.6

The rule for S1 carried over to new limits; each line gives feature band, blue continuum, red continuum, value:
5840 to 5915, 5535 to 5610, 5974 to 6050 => 0.7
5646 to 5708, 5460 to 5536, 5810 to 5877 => 1.0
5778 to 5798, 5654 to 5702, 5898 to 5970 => 0.5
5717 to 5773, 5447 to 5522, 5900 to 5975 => -1.5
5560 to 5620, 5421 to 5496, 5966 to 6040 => -0.9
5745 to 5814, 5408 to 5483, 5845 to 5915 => -1.9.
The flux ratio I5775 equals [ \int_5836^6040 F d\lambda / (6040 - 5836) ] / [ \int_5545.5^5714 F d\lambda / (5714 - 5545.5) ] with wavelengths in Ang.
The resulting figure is 1.01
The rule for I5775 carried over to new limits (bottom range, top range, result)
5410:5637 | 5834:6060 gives 1.02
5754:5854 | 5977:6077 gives 0.98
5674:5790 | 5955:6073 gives 1.00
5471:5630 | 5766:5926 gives 1.01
